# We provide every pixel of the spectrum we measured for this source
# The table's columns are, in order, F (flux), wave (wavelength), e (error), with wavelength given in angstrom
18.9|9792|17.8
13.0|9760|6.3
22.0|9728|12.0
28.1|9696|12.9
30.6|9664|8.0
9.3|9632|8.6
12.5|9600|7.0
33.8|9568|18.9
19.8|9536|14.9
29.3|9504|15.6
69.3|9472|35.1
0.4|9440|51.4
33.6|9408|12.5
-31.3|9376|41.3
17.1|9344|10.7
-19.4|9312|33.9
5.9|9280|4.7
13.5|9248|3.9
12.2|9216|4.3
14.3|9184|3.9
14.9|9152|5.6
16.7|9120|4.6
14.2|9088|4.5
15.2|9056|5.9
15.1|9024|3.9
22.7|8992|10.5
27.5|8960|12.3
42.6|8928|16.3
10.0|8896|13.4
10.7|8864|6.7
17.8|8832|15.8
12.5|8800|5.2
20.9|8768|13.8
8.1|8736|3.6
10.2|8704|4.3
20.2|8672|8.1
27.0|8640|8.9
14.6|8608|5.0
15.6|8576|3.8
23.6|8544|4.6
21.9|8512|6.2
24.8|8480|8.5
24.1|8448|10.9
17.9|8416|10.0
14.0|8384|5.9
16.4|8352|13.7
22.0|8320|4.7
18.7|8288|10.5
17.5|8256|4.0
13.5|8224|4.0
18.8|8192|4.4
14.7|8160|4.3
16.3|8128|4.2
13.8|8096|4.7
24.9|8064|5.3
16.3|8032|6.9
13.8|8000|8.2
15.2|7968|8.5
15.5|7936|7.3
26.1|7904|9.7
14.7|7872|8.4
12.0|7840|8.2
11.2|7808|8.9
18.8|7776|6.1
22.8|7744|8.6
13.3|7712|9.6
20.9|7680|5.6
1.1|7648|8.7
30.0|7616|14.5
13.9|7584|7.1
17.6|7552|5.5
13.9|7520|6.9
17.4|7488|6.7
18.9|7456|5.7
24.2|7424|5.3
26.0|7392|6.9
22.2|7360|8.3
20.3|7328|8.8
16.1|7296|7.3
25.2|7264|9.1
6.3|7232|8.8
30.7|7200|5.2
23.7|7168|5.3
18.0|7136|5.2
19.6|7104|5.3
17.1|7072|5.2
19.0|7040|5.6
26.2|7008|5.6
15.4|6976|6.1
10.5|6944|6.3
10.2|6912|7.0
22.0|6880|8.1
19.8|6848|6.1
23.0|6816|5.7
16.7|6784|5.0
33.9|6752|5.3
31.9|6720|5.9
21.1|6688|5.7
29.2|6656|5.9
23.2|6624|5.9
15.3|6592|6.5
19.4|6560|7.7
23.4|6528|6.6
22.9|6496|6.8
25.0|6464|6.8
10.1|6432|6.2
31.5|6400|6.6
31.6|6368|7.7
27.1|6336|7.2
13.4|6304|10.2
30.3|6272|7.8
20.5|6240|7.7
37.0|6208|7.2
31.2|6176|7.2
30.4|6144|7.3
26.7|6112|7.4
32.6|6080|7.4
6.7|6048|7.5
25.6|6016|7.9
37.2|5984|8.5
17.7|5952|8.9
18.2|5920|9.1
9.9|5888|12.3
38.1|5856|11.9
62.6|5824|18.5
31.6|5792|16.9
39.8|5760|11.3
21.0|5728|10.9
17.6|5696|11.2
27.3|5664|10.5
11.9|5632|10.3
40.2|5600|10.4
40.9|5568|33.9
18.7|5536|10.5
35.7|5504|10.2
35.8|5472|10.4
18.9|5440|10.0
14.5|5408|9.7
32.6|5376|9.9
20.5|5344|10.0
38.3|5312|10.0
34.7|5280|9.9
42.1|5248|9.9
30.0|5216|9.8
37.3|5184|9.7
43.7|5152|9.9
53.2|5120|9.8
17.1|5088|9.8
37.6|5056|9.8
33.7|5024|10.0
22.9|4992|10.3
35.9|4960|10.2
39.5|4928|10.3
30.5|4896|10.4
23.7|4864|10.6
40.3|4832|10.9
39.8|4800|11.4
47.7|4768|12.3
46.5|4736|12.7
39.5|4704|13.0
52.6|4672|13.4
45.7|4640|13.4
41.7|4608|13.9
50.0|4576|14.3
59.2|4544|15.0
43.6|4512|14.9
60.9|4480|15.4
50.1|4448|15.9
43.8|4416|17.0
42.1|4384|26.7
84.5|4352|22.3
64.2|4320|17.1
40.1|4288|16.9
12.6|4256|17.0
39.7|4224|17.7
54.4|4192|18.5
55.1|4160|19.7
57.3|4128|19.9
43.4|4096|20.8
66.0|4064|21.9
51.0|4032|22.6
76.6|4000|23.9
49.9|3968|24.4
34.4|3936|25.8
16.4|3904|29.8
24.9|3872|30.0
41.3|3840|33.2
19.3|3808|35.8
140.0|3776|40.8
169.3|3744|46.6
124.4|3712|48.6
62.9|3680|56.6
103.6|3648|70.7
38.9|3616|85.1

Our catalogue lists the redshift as 1.542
